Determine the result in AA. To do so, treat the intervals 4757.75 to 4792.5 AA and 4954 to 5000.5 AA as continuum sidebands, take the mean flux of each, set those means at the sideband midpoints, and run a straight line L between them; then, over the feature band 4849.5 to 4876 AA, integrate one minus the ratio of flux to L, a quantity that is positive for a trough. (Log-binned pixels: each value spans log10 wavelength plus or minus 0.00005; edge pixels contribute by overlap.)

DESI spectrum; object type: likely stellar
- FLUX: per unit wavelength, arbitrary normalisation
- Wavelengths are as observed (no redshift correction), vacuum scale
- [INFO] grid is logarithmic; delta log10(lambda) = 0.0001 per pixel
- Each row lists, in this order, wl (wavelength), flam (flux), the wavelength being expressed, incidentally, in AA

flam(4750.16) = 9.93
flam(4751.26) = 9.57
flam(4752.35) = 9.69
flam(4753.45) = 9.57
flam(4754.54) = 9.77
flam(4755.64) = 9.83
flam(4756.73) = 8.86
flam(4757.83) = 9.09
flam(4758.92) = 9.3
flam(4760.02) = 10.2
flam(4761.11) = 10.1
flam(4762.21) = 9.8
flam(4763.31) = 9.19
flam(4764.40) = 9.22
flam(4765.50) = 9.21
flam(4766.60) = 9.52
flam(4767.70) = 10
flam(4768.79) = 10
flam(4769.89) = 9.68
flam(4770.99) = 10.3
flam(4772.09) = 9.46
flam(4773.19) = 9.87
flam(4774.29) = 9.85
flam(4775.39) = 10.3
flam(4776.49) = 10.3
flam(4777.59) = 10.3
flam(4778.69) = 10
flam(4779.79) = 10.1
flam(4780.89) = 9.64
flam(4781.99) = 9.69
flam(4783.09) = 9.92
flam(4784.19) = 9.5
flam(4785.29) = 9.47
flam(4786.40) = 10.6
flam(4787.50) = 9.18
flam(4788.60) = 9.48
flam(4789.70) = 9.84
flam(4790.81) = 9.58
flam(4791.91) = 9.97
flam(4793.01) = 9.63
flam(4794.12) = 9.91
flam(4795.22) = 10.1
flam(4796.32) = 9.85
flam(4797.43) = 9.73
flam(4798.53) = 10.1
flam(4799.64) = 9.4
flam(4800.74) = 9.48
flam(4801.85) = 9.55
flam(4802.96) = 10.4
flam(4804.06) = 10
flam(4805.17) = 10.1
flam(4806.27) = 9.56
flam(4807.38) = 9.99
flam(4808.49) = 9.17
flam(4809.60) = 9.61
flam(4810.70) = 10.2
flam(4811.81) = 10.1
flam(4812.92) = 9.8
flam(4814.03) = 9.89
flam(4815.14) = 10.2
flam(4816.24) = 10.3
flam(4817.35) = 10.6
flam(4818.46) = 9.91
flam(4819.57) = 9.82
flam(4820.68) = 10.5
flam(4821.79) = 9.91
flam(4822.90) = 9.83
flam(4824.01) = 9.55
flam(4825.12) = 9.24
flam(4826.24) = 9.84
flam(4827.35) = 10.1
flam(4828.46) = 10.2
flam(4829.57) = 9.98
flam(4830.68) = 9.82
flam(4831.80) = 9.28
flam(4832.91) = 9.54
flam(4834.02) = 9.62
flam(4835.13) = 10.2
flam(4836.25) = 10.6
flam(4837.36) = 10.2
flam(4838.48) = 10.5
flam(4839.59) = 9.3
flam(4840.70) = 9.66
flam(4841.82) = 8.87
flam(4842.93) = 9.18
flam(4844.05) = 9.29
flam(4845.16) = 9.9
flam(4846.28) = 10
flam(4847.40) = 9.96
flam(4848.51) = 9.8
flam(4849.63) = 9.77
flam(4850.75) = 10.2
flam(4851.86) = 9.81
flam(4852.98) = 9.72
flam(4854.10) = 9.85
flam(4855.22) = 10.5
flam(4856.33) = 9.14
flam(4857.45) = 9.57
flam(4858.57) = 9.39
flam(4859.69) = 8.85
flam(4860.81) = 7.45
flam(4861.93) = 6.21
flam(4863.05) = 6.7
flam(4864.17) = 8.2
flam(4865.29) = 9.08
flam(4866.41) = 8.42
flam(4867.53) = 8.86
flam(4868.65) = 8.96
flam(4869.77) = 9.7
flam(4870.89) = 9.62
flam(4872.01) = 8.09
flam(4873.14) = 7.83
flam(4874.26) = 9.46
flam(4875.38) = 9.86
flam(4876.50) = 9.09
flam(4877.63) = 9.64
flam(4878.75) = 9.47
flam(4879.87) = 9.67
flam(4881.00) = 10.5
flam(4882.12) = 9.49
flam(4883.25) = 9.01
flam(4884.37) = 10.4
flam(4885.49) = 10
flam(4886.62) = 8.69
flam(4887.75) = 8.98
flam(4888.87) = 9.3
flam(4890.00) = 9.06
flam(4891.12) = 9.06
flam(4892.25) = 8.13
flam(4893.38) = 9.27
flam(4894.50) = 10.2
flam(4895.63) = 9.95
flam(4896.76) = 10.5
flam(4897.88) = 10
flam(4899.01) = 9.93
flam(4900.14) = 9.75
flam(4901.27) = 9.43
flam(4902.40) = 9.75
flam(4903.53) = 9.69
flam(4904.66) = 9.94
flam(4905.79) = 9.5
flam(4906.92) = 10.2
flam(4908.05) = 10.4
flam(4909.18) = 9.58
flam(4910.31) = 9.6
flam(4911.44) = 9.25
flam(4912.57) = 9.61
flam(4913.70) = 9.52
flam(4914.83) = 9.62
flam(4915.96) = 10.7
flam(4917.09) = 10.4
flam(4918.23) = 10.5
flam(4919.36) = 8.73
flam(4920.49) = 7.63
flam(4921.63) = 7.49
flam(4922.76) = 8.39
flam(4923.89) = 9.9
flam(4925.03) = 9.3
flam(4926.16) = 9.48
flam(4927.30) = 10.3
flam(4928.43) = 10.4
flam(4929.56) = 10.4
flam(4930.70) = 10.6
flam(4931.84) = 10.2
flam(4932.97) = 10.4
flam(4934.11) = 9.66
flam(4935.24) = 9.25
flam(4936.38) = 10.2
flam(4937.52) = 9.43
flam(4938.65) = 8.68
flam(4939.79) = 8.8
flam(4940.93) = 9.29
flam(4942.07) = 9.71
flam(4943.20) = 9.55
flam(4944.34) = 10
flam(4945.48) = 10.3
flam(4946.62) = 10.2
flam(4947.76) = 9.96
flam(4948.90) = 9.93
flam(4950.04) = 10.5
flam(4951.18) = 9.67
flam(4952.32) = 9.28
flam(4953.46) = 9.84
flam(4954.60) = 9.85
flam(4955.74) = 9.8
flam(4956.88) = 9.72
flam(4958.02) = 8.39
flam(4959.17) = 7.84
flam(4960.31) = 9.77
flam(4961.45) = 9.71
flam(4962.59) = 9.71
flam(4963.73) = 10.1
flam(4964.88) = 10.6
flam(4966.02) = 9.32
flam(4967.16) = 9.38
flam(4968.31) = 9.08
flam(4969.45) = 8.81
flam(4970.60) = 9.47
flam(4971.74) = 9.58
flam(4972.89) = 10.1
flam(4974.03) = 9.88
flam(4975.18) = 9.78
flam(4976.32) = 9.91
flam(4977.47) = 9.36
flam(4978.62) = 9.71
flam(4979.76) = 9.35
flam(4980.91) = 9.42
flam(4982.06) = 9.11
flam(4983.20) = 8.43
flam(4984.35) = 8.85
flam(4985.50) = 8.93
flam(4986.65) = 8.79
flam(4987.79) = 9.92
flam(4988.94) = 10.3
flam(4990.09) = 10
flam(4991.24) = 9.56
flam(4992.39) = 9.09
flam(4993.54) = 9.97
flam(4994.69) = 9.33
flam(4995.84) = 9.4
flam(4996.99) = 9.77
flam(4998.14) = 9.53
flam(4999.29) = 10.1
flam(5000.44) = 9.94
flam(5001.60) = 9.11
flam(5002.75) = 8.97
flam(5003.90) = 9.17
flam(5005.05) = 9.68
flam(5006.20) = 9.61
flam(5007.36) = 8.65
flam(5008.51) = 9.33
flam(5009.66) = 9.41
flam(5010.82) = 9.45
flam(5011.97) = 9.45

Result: 1.9 AA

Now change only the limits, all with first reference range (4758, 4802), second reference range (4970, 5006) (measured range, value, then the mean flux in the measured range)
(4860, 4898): 2.3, 9.07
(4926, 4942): -0.4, 9.79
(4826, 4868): 1.2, 9.41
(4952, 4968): 0.0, 9.52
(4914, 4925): 0.4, 9.27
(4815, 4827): -0.3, 9.97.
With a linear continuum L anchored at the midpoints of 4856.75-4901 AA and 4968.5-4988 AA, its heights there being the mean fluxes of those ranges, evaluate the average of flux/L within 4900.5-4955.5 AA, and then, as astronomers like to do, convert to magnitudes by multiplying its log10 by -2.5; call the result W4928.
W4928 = -0.05 mag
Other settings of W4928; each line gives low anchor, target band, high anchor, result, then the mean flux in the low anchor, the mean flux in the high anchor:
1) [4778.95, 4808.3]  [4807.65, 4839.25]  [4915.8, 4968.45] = -0.020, 9.79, 9.62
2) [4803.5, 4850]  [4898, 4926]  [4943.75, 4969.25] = 0.022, 9.86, 9.67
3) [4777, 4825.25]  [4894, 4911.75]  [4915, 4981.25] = -0.018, 9.86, 9.62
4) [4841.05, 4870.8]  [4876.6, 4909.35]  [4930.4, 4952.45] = -0.024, 9.14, 9.78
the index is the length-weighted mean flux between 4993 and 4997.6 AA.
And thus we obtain 9.62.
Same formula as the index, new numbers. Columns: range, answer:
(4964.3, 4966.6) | 9.96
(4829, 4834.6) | 9.66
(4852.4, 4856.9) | 9.8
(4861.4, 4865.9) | 7.57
